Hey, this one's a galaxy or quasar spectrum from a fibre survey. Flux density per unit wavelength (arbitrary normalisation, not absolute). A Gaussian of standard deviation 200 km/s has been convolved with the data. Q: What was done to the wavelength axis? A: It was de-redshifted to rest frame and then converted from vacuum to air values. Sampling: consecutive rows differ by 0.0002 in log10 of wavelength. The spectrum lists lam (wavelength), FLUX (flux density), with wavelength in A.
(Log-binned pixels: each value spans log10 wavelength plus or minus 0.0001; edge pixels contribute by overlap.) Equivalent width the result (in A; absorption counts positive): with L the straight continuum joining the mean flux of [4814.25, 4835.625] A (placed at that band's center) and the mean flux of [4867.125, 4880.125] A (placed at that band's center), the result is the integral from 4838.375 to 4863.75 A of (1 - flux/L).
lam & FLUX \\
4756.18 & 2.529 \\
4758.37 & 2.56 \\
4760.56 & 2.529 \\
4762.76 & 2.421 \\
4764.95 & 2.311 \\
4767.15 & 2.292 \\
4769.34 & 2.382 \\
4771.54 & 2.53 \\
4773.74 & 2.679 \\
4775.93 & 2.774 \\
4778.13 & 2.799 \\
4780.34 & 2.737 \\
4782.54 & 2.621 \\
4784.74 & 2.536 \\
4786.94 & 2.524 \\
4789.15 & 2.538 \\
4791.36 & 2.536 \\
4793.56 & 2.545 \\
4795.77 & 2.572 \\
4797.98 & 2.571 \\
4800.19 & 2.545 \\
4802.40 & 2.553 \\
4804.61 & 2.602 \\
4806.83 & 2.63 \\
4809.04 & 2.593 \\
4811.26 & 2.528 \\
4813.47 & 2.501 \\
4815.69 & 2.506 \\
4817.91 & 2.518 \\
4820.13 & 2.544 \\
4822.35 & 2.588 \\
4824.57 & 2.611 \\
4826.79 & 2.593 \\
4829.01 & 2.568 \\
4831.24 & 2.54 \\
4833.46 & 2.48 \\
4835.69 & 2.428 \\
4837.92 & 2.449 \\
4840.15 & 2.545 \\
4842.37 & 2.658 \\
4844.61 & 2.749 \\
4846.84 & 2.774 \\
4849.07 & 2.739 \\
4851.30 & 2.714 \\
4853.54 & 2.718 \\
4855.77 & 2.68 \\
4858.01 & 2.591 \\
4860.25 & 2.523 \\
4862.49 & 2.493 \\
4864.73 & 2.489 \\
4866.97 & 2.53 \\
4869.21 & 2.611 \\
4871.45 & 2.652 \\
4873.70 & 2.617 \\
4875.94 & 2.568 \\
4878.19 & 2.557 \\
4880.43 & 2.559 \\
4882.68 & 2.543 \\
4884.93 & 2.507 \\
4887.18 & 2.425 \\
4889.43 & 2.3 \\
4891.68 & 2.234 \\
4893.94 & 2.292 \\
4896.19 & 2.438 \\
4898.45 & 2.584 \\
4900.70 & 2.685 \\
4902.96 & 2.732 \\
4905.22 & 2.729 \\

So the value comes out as -0.76 A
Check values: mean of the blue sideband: 2.54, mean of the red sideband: 2.59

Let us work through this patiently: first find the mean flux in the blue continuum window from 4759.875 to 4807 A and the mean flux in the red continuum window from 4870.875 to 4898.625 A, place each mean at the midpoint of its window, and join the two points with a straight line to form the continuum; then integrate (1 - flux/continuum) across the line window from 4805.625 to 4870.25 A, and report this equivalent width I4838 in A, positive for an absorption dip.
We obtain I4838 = -1.8 A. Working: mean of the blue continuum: 2.55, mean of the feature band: 2.58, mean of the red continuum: 2.48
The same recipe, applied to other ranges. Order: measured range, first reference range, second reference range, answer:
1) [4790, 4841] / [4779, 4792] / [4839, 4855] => 1.8 A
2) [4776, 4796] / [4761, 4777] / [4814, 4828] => -0.8 A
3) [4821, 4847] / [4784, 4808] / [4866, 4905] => -0.3 A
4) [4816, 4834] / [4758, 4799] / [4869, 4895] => -0.2 A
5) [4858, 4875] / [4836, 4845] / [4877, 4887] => -0.1 A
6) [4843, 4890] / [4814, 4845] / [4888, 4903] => -1.9 A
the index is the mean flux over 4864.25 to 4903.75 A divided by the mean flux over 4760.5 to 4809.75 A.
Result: 1.0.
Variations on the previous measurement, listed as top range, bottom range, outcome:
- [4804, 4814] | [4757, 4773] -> 1.06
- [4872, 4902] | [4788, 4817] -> 0.97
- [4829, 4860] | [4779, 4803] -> 1.02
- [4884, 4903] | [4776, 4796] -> 0.94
